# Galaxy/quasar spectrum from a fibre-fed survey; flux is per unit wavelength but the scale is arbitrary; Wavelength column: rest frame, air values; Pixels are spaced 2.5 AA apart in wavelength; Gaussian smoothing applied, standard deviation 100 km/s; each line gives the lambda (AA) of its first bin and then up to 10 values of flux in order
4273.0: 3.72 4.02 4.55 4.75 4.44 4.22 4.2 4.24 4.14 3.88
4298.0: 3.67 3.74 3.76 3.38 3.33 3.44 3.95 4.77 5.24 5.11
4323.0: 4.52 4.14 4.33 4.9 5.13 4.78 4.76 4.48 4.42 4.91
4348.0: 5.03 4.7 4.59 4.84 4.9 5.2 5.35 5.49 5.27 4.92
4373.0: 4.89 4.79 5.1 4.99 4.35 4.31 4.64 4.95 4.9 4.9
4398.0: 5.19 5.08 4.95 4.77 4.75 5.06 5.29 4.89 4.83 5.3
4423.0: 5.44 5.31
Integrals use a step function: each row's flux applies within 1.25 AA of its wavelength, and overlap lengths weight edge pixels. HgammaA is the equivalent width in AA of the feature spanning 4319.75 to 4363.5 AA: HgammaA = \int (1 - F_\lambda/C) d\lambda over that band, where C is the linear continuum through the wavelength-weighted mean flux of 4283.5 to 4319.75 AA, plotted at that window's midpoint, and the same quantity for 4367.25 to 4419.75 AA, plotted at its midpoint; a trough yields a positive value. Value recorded -3.6 AA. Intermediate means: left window 4.02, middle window 4.77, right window 4.9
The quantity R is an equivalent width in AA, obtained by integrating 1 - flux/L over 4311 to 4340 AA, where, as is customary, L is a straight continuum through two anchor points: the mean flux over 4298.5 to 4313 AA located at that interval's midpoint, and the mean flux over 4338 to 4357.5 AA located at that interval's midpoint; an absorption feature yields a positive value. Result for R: -3.9 AA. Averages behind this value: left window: 3.57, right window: 4.72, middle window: 4.66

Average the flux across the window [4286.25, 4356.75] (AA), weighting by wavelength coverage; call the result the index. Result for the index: 4.37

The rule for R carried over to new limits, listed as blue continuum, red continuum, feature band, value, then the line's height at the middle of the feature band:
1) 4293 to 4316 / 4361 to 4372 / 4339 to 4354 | 0.2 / 4.76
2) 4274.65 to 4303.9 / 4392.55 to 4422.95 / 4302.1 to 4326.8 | 0.9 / 4.33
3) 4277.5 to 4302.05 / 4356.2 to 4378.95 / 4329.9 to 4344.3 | 0.0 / 4.73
